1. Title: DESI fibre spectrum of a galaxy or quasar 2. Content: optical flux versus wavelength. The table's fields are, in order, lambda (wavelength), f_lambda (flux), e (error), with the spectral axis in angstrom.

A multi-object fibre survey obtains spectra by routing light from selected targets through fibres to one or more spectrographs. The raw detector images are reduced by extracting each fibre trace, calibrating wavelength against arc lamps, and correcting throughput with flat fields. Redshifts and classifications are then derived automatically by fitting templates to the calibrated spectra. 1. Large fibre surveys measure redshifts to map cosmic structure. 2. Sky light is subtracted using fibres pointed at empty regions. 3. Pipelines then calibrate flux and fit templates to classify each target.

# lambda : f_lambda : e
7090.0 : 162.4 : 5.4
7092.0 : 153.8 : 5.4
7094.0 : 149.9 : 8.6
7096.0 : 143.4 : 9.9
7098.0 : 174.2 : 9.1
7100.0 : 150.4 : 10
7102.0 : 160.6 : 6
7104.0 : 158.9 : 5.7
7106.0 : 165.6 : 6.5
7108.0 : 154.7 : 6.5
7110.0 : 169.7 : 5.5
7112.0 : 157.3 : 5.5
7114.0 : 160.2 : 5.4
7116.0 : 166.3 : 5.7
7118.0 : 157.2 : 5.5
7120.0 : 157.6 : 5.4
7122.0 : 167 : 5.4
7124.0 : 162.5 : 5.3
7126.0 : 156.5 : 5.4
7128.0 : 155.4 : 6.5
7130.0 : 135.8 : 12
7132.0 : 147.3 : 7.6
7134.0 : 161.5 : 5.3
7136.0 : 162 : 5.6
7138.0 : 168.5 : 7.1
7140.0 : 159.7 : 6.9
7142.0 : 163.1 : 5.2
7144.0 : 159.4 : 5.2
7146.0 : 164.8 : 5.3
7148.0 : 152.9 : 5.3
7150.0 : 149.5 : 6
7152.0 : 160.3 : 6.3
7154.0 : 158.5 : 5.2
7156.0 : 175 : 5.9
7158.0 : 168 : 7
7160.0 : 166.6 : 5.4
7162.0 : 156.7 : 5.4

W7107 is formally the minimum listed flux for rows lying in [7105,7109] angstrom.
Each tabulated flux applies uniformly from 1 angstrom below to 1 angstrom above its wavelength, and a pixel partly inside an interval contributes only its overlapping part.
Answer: 154.7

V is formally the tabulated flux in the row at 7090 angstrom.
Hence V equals 162.4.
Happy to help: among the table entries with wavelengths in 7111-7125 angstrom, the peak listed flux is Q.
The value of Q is 167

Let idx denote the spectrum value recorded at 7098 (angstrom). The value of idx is 174.2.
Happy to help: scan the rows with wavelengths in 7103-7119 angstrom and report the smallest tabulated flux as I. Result 154.7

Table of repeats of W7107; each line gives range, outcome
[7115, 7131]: 135.8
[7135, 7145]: 159.4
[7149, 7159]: 149.5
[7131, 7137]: 147.3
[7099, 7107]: 150.4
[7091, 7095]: 149.9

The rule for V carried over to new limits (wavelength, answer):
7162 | 156.7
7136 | 162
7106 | 165.6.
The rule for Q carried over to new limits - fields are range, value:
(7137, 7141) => 168.5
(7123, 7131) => 162.5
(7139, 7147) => 164.8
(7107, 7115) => 169.7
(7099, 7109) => 165.6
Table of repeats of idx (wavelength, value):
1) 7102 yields 160.6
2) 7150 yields 149.5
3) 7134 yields 161.5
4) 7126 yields 156.5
